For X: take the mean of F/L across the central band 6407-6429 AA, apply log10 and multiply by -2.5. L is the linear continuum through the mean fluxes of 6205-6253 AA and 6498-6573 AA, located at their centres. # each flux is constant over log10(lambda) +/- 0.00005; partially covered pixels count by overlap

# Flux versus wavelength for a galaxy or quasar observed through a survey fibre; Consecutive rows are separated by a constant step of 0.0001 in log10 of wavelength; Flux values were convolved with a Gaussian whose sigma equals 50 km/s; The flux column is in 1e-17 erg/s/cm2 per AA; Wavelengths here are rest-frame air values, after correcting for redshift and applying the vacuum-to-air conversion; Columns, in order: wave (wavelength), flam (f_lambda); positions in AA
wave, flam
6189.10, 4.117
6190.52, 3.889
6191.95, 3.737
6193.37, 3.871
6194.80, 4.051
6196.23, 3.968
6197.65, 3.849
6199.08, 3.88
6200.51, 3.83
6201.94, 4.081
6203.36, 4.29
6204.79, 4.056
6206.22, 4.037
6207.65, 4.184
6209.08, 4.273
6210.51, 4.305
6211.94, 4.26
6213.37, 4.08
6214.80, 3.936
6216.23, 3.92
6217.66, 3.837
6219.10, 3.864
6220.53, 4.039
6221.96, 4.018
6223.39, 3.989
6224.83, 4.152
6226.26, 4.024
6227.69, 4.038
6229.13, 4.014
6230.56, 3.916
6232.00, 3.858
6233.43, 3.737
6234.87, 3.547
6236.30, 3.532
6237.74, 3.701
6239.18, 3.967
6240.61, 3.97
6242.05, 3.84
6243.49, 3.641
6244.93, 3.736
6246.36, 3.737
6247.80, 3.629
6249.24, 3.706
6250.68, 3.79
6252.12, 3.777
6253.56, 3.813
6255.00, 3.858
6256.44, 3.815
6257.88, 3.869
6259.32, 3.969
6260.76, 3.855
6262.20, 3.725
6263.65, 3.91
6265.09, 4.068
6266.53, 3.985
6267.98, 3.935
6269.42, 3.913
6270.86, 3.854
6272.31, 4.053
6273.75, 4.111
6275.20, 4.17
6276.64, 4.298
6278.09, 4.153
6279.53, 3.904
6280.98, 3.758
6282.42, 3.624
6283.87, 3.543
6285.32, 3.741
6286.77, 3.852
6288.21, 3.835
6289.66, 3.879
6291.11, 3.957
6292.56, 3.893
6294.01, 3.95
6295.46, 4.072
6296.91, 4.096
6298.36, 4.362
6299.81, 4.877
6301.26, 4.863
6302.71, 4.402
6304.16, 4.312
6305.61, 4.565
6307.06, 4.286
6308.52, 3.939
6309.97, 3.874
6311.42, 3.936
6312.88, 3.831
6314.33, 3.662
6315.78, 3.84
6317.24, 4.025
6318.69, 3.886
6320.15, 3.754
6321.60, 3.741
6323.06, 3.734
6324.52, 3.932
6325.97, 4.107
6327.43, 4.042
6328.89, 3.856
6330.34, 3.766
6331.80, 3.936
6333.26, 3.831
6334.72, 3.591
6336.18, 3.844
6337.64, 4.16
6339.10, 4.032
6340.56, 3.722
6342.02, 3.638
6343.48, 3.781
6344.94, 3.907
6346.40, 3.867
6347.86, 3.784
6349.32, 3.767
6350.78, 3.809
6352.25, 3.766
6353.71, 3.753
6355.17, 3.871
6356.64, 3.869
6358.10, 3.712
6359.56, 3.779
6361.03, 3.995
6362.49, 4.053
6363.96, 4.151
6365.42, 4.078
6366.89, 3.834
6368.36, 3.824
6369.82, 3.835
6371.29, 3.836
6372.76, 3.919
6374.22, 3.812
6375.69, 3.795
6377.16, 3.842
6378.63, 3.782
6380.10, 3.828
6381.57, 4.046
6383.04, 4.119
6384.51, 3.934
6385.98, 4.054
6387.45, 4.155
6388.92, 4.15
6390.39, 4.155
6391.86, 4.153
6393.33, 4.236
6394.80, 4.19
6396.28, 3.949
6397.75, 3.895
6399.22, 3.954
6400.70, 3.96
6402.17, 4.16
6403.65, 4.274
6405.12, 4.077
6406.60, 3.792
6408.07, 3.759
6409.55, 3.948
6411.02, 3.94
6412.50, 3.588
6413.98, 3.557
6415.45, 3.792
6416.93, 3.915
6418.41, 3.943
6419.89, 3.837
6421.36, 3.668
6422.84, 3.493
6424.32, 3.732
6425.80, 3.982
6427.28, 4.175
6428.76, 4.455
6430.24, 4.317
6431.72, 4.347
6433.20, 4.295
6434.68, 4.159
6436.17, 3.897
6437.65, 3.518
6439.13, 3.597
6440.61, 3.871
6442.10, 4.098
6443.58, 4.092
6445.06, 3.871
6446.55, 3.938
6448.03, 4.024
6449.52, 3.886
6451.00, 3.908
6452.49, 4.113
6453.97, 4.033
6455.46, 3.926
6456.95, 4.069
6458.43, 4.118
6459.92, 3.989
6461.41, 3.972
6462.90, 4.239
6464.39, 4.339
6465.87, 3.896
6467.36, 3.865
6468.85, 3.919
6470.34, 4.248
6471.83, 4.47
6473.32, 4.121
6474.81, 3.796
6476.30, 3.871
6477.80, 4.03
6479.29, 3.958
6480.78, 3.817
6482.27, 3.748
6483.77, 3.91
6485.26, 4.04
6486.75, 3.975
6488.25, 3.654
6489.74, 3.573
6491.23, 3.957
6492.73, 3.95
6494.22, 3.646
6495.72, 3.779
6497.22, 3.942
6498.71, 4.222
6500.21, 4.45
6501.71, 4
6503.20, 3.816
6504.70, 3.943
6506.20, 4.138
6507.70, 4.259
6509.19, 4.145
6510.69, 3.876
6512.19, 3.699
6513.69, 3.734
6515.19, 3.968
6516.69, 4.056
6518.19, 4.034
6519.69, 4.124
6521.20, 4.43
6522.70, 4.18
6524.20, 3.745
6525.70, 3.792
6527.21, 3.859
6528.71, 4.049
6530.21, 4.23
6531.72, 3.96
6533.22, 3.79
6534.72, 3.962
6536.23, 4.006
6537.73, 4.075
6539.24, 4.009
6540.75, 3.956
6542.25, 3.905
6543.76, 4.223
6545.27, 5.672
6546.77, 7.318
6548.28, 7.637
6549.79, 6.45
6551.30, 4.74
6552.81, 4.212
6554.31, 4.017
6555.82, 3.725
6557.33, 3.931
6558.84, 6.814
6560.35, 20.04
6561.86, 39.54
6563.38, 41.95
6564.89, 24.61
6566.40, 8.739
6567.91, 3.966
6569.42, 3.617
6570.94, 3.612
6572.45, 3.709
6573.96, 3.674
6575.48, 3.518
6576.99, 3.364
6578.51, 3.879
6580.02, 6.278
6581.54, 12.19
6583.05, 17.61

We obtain 0.404 mag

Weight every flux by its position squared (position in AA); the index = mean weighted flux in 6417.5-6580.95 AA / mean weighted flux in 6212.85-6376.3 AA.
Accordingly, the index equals 1.42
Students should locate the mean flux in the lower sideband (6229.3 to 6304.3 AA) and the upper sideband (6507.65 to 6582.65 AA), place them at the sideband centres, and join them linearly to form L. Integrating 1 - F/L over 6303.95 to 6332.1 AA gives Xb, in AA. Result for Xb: 3.2 AA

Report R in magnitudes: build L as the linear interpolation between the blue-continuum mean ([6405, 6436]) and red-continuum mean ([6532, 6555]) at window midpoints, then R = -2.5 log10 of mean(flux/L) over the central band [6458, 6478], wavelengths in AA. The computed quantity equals 0.05 mag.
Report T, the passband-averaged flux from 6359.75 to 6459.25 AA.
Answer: 3.96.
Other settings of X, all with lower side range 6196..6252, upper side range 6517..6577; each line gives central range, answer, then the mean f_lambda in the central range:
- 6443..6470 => 0.49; 4.01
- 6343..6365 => 0.33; 3.86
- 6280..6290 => 0.21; 3.75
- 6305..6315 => 0.20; 4.01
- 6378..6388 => 0.36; 3.99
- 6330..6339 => 0.29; 3.87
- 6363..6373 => 0.34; 3.93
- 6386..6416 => 0.39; 3.99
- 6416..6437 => 0.44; 4.01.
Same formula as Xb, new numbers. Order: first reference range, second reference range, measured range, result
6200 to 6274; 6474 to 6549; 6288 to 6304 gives -0.99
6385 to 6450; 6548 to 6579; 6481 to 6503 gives 9.67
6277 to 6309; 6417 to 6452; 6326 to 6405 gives 1.84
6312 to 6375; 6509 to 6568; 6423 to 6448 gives 6.71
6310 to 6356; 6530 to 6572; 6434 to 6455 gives 7.88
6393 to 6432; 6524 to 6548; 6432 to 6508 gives 2.99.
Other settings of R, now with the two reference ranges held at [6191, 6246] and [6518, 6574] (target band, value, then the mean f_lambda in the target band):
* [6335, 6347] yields 0.34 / 3.86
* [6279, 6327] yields 0.21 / 4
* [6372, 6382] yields 0.42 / 3.85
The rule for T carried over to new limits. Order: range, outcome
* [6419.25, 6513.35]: 3.98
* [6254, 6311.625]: 4.03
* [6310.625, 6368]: 3.86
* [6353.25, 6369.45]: 3.9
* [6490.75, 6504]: 3.97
